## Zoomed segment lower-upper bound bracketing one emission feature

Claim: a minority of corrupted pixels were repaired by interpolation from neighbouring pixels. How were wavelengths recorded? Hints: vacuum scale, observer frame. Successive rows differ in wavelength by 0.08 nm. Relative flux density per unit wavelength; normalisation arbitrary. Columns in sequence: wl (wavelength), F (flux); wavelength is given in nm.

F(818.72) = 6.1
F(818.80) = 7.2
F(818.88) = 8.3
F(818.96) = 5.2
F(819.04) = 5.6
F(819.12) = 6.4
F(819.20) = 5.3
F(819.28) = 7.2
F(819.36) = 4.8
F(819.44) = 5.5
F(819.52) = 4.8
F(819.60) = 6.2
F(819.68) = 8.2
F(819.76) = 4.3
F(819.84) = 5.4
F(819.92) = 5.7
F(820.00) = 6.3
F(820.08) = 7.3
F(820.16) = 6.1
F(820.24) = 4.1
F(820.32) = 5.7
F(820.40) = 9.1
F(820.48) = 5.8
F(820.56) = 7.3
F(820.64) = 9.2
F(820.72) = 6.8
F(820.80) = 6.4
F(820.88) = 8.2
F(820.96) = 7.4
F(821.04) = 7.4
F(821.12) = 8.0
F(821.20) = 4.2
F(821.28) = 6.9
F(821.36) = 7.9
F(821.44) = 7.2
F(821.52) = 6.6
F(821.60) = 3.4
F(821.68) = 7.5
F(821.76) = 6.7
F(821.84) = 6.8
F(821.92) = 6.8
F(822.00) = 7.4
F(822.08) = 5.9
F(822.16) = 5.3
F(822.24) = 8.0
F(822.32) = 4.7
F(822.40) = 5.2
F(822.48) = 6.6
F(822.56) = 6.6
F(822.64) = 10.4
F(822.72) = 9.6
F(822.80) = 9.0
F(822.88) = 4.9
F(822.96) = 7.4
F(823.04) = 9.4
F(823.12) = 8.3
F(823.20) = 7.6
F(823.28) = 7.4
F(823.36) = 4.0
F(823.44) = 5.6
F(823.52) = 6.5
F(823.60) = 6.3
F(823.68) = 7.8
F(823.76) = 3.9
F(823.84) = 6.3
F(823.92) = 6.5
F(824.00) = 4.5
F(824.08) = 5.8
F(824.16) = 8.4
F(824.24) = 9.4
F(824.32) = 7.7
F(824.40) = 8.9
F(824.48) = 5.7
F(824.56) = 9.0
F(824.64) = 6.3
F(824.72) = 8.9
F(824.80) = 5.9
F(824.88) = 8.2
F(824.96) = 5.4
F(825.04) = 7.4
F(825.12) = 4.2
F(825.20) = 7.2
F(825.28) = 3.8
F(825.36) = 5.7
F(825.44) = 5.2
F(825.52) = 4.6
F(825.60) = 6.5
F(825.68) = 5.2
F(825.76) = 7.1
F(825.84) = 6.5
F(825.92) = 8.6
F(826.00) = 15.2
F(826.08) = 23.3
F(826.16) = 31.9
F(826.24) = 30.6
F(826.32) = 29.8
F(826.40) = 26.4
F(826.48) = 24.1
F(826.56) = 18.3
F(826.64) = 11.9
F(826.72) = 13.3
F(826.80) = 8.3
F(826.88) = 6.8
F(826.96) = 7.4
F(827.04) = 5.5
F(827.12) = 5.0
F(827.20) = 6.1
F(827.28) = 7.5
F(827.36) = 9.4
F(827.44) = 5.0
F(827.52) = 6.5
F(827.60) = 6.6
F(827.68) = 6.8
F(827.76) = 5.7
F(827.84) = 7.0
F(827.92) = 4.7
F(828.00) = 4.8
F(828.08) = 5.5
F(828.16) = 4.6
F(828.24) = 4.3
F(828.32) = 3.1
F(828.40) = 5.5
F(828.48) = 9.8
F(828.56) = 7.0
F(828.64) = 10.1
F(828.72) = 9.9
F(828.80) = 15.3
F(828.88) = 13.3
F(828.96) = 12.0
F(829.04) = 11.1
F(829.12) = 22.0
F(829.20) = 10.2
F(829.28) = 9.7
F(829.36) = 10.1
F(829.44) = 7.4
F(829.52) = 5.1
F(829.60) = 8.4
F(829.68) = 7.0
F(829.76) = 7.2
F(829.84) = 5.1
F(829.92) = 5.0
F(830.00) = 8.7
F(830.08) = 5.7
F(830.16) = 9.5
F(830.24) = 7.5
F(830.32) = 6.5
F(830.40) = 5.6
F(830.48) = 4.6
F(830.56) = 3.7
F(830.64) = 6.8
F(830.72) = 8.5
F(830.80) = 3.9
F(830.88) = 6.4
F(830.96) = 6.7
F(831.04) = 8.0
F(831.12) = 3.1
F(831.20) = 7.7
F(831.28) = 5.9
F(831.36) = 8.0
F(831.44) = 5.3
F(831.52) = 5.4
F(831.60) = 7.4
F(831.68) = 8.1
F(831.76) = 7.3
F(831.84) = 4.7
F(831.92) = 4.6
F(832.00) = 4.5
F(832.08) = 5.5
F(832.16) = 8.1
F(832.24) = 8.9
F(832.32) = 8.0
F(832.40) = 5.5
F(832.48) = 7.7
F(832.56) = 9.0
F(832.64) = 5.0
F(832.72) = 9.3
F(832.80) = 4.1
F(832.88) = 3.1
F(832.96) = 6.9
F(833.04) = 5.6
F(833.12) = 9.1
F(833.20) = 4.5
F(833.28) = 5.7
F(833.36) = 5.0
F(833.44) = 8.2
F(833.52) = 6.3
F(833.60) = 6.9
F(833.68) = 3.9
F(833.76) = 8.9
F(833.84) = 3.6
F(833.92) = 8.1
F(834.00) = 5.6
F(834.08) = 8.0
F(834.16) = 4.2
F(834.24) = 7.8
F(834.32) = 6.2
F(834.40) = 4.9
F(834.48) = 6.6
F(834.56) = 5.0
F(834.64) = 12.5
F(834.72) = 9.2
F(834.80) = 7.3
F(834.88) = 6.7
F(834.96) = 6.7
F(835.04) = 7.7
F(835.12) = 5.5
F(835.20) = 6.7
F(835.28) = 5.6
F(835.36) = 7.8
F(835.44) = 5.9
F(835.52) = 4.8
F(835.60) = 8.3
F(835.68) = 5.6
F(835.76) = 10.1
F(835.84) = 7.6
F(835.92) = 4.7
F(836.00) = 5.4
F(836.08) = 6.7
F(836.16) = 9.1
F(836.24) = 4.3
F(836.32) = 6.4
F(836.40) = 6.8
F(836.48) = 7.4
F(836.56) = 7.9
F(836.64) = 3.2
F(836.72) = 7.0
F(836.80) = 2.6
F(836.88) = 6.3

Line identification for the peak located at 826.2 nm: H-alpha 6563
